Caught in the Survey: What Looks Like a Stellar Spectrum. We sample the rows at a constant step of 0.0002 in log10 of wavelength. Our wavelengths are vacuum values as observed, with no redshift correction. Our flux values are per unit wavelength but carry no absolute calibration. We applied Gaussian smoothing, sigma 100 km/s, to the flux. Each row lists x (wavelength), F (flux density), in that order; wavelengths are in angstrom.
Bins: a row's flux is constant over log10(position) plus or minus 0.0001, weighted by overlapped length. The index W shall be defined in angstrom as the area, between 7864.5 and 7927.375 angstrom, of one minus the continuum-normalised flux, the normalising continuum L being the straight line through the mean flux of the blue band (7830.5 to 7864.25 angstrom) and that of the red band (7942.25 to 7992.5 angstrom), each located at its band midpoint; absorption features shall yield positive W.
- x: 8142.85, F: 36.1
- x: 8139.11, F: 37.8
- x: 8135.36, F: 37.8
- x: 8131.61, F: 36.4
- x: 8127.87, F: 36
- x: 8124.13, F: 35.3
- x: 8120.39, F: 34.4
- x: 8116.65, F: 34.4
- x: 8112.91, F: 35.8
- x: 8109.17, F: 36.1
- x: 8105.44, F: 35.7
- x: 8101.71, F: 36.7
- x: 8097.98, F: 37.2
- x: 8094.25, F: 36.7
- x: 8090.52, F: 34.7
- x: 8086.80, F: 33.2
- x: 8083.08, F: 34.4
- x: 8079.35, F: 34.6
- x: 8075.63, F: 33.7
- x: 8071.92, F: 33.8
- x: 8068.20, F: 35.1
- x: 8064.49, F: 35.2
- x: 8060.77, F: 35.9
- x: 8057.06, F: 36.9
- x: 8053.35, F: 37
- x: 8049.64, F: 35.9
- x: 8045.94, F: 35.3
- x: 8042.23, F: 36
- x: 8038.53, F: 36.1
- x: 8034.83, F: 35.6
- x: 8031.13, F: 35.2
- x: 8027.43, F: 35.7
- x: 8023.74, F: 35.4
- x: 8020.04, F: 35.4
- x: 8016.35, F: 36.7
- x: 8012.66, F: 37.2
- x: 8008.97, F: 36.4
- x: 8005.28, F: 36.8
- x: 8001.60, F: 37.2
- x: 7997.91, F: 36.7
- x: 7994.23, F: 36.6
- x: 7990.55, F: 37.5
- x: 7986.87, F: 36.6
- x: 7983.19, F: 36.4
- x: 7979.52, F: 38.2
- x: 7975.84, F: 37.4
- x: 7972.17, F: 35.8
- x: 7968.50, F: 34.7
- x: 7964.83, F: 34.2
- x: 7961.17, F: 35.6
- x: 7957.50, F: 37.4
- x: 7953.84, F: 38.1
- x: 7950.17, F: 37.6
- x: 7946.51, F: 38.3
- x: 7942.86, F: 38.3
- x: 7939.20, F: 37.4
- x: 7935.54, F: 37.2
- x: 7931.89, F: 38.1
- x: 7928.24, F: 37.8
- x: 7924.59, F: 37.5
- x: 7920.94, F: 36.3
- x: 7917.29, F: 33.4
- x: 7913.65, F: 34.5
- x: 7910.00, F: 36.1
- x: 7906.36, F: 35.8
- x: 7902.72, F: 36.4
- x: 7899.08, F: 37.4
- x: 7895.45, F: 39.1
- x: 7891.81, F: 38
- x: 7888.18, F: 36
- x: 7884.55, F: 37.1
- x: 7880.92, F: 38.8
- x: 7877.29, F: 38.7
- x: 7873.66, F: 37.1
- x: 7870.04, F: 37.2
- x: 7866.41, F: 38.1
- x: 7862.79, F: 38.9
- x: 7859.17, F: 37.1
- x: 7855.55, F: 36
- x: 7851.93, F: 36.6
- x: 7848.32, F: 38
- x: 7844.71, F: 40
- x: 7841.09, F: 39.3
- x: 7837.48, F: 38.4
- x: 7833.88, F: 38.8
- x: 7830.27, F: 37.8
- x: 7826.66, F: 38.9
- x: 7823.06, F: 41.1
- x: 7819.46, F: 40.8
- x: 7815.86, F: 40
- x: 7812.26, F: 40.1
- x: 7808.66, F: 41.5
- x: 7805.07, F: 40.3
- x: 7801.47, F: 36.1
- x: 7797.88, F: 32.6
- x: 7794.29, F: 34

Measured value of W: 1.1 angstrom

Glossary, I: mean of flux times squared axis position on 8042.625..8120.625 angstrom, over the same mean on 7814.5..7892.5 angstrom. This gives 1.0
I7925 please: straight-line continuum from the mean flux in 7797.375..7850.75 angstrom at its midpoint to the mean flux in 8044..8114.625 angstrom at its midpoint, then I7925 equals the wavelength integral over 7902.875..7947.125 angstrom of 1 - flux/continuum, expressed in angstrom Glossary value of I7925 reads 1.1 angstrom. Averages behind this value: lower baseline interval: 39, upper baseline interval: 35.5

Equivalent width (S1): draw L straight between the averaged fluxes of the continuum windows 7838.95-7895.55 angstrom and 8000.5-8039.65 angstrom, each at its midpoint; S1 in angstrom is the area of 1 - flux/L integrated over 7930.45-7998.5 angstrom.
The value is -0.4 angstrom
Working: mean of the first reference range 37.8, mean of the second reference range 36.1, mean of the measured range 37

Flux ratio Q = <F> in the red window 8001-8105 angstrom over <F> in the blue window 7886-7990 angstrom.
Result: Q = 1.0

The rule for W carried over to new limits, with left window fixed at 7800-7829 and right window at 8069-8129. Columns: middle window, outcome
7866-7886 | 0.5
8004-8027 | 0.2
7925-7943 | 0.1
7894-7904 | 0.2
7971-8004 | 0.0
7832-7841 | 0.2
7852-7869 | 0.7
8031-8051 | 0.2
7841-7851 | 0.1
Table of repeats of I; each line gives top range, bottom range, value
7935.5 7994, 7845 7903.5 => 1.00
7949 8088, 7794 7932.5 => 0.99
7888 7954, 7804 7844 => 0.96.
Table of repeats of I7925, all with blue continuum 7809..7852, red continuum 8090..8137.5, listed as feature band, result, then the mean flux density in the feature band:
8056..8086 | 1.4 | 34.8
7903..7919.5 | 1.4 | 35.1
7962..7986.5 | 1.0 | 36.1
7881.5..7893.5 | 0.5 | 37.2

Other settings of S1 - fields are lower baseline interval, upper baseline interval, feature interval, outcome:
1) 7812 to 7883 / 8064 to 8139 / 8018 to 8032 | 0.3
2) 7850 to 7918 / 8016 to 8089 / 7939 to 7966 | -0.6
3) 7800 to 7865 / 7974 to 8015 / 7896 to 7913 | 0.7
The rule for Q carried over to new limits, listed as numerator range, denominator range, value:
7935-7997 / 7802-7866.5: 0.95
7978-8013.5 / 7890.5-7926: 1.01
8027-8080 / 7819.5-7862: 0.92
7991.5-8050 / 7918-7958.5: 0.96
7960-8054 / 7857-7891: 0.96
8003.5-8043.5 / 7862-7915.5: 0.97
